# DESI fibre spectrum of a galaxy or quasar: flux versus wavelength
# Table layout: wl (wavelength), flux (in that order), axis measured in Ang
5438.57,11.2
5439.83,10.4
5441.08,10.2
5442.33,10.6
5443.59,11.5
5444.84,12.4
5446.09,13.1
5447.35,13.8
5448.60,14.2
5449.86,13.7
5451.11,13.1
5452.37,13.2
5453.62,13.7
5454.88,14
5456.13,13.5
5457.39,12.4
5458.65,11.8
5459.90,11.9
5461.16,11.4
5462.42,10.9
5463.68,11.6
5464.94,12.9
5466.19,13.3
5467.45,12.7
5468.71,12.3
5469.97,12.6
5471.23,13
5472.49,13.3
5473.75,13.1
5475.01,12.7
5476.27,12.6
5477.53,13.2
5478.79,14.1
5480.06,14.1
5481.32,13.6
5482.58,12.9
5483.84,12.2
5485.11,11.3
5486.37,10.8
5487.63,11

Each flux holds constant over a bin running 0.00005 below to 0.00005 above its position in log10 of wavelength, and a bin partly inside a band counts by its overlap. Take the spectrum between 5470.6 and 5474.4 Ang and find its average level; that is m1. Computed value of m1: 13.1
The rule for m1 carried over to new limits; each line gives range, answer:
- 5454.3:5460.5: 12.7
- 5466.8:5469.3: 12.5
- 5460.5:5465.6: 11.7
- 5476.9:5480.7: 13.8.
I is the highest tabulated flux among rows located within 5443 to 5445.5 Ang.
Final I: 12.4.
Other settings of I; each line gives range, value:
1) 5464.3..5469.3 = 13.3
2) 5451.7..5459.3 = 14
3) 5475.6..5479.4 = 14.1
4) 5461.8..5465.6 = 12.9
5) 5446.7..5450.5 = 14.2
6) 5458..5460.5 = 11.9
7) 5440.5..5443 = 10.6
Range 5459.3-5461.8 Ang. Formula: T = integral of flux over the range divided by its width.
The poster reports 11.6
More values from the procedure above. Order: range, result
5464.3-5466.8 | 13.1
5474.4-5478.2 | 12.9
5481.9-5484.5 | 12.5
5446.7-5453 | 13.6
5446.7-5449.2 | 14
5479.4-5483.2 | 13.5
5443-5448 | 12.7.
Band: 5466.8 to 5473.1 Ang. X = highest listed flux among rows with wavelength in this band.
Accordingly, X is 13.3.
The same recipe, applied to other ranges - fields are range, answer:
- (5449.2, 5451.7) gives 13.7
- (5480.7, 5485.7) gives 13.6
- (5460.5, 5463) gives 11.4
